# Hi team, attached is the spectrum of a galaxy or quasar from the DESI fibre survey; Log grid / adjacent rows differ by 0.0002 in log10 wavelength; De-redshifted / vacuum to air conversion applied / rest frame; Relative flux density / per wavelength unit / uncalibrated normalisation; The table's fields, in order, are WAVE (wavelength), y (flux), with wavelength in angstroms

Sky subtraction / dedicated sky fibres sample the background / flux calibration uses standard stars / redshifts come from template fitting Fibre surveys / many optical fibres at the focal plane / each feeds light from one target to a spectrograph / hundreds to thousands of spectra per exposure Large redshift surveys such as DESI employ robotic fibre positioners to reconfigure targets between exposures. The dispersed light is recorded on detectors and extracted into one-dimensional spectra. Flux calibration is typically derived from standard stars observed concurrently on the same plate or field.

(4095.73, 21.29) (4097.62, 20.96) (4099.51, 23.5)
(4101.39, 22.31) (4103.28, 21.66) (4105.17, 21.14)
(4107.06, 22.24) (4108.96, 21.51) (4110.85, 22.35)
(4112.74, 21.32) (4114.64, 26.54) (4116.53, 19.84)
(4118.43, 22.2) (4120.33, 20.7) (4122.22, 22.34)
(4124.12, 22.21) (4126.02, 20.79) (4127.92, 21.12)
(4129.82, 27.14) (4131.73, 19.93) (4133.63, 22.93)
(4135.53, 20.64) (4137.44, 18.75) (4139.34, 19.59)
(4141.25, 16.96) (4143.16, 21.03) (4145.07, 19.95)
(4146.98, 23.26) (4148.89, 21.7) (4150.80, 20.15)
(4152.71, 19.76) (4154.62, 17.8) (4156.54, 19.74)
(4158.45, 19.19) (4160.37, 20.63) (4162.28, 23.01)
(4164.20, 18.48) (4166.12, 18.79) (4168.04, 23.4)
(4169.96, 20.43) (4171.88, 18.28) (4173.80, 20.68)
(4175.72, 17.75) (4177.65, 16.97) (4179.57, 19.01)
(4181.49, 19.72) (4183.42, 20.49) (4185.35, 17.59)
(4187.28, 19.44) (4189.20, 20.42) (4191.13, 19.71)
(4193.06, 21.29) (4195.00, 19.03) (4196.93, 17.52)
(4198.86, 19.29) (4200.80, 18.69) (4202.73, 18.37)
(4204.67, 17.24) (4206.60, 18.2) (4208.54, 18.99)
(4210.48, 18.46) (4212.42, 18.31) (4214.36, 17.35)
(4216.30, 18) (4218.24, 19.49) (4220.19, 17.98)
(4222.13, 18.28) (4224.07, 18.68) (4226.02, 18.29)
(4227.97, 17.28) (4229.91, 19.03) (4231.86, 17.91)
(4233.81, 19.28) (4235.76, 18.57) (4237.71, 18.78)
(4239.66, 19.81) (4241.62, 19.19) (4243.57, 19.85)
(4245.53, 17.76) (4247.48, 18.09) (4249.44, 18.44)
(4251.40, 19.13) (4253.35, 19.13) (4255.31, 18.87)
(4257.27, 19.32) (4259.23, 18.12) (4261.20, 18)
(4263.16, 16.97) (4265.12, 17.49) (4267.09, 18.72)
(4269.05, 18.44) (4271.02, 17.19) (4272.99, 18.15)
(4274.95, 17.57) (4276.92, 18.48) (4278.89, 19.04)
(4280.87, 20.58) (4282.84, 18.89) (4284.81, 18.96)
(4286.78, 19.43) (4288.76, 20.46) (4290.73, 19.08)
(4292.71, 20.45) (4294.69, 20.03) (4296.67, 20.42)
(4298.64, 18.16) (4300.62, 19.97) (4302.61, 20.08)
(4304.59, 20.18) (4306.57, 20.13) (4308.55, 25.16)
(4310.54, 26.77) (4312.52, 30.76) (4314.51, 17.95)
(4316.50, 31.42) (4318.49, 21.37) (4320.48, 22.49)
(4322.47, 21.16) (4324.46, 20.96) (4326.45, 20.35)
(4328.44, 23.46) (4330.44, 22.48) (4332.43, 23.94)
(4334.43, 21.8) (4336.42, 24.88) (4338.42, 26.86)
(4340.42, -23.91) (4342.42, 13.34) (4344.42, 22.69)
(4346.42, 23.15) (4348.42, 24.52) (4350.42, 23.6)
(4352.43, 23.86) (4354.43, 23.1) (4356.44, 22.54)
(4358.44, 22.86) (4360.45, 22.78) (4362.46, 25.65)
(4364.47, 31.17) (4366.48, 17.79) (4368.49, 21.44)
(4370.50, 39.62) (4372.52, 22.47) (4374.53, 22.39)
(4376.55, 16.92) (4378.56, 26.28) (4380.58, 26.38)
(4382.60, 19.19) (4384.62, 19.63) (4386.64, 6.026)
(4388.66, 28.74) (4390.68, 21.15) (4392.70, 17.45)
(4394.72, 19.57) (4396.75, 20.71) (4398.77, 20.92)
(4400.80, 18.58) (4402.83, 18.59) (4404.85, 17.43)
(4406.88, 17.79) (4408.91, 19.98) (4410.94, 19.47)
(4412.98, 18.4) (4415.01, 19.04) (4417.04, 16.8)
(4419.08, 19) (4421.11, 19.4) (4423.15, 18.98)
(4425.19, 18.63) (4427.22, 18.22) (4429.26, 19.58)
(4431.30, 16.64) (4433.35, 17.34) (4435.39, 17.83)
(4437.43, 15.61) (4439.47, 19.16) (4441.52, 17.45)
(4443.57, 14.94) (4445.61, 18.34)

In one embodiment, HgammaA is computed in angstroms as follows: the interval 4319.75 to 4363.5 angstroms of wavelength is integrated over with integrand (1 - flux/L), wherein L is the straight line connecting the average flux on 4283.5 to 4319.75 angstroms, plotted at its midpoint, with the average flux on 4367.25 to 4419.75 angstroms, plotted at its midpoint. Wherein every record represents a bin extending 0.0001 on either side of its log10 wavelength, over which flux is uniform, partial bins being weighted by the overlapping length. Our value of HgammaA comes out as 1.3 angstroms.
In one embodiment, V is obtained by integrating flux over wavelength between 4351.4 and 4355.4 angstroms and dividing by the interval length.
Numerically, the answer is 23.5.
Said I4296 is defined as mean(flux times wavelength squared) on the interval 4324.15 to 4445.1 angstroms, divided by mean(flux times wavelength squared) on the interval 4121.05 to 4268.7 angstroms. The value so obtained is 1.13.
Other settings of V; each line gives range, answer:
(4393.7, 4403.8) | 19.7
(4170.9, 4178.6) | 18.4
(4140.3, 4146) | 19.3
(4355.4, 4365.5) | 25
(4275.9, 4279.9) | 18.7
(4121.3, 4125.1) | 22.3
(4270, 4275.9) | 17.6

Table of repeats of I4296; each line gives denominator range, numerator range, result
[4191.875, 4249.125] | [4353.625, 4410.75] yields 1.25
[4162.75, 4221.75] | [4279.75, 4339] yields 1.22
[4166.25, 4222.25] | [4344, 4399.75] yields 1.29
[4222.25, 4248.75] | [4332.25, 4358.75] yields 1.09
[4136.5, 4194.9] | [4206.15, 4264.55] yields 0.97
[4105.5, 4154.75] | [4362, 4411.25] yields 1.13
